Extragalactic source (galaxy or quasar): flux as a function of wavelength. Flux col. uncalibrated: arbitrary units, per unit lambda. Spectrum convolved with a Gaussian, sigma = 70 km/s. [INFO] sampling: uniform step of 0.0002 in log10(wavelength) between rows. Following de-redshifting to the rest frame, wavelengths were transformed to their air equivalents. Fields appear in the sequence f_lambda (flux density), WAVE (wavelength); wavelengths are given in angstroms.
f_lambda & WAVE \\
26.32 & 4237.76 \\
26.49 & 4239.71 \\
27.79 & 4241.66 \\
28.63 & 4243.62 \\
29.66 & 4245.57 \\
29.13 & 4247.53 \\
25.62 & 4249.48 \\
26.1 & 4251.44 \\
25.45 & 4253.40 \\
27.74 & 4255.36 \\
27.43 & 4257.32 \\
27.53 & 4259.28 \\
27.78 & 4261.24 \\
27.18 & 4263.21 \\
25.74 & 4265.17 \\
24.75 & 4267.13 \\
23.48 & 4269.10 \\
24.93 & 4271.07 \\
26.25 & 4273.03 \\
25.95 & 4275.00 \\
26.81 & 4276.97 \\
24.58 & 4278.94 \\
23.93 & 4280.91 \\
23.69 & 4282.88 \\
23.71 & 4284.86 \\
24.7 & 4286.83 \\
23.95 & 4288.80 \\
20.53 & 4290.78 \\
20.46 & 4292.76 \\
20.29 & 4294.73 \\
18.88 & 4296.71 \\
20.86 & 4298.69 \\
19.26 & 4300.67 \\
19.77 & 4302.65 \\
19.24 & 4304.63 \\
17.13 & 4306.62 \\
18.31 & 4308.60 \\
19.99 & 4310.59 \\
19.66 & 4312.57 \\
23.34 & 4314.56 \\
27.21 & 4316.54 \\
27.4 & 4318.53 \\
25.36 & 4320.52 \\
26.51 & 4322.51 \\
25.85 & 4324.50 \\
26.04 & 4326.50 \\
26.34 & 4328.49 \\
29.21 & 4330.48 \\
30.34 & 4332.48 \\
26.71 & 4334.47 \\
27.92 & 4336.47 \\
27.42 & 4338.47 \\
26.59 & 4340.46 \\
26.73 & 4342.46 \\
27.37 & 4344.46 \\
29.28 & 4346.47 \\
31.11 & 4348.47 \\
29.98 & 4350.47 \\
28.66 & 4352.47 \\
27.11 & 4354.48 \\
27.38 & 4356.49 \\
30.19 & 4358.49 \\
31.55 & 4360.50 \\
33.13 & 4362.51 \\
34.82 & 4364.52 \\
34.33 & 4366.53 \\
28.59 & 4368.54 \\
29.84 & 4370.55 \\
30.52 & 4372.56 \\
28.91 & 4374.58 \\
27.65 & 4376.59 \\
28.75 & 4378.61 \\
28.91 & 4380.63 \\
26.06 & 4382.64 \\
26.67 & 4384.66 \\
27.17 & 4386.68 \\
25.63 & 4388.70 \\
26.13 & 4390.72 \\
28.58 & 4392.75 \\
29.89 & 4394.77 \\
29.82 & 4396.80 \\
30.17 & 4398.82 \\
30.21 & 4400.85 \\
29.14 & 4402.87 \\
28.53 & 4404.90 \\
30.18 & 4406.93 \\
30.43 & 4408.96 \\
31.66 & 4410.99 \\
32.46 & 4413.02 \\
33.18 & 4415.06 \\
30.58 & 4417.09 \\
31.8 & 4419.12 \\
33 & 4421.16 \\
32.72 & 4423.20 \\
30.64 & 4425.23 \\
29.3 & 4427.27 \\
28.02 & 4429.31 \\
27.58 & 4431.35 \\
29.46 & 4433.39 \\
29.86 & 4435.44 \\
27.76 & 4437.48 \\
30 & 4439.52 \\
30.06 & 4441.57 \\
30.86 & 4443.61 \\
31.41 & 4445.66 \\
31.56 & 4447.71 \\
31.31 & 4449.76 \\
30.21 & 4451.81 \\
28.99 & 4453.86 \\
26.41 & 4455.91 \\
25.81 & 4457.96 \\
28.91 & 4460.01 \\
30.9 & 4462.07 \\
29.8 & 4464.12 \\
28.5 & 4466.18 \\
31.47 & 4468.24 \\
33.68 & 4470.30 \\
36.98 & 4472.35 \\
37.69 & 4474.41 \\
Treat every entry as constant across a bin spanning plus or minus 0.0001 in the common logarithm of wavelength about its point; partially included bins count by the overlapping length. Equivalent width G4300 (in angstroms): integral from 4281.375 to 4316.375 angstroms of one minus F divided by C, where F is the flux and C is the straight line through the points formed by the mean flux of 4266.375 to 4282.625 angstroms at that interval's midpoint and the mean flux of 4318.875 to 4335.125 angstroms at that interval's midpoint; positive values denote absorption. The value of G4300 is 6.7 angstroms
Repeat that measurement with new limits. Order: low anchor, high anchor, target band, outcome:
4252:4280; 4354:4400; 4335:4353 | 0.0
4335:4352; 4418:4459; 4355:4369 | -1.4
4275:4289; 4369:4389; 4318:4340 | -0.7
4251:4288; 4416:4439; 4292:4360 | 5.7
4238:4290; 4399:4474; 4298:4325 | 5.2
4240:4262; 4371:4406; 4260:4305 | 7.0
